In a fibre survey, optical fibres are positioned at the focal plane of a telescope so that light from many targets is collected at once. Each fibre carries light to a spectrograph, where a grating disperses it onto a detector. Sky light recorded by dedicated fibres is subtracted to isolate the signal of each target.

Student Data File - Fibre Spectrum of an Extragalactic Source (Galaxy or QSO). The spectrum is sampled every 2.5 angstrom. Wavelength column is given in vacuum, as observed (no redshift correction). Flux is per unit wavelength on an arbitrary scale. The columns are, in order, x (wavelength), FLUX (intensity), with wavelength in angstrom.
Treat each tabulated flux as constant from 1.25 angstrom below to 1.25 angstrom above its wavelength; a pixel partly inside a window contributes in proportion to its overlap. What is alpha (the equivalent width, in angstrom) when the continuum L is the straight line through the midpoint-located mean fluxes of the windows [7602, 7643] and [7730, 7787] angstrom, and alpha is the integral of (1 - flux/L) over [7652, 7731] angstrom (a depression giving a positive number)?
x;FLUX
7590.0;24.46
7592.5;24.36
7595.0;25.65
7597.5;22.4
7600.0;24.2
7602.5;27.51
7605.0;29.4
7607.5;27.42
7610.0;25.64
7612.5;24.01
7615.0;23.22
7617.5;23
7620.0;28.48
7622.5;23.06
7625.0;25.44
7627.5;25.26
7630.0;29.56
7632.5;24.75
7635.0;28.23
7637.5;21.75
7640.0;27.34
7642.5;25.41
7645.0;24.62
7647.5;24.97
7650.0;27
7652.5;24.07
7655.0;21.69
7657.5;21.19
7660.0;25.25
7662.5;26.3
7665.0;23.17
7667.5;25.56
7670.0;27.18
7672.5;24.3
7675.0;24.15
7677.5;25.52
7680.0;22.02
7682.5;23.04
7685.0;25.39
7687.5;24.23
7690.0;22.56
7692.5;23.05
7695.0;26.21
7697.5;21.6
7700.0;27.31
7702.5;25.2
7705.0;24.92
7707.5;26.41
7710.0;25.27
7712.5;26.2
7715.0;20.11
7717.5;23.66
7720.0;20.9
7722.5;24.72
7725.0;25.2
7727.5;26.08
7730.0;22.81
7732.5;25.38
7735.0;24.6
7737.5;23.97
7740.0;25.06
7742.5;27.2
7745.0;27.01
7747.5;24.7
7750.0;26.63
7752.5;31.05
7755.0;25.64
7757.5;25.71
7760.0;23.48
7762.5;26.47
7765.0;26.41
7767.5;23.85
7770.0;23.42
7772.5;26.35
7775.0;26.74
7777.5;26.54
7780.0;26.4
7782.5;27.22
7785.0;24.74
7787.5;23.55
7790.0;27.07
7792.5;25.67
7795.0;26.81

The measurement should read 4.8 angstrom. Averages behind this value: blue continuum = 25.8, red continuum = 25.7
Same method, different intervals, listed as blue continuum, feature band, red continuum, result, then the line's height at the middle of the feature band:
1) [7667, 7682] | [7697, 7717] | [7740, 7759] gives 0.6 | 25.5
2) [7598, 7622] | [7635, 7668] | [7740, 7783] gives 1.5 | 25.8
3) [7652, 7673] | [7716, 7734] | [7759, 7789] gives 0.6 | 25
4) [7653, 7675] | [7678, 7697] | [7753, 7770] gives 0.6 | 24.6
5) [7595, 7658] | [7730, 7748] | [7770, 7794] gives 0.3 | 25.7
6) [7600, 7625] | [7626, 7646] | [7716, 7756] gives -0.2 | 25.6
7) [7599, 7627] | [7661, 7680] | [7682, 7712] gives 0.0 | 25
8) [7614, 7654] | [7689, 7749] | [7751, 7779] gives 2.7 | 25.8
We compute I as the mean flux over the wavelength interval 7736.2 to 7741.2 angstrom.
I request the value 24.5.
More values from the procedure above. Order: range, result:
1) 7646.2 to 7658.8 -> 23.8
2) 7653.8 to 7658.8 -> 21.5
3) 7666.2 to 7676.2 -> 25.3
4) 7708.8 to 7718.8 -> 23.8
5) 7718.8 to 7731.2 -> 24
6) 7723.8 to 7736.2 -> 24.8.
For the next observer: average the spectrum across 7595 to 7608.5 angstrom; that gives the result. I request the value 26.1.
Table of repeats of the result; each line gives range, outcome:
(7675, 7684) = 23.7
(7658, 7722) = 24.3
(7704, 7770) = 25.1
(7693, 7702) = 24.9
